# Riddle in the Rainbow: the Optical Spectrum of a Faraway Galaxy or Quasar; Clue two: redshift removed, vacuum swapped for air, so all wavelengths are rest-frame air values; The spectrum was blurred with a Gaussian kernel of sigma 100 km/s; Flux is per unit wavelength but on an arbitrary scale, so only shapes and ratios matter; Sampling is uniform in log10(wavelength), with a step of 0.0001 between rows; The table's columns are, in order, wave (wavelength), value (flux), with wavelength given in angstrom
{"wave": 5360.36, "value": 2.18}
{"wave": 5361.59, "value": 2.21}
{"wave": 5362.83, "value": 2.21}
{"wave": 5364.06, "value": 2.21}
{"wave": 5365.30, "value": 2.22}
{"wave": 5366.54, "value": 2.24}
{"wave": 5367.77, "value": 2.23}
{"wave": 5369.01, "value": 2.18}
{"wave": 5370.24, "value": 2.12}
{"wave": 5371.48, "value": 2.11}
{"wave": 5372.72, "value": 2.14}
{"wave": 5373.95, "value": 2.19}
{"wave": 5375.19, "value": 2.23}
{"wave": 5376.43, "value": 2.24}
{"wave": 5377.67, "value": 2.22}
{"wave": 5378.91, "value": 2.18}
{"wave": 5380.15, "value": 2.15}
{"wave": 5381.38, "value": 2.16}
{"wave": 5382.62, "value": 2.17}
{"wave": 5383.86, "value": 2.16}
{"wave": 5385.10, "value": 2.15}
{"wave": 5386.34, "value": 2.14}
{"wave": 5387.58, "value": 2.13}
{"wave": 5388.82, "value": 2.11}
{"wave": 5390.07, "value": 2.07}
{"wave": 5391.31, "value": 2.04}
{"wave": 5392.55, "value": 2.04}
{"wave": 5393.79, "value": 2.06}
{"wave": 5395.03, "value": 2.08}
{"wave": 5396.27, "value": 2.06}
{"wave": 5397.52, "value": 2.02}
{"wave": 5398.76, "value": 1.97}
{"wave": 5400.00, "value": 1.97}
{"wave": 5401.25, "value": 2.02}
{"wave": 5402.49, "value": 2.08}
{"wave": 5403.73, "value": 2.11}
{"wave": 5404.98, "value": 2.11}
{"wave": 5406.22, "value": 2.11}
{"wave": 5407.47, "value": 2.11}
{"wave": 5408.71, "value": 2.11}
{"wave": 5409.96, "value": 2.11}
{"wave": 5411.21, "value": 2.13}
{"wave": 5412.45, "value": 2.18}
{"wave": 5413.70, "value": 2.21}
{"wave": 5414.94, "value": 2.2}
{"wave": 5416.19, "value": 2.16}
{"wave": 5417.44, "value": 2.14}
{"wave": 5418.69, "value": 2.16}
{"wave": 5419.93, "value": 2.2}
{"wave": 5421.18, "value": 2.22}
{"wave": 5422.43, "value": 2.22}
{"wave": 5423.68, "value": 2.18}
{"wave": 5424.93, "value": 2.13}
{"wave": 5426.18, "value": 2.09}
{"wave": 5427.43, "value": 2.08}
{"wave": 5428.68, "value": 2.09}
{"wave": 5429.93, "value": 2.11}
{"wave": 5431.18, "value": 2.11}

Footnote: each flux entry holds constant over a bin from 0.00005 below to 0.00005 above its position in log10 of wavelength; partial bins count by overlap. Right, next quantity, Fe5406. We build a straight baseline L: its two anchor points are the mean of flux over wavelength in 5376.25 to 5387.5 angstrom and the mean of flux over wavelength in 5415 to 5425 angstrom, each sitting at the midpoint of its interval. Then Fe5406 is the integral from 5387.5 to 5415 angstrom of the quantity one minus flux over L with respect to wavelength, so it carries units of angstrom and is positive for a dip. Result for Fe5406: 1.13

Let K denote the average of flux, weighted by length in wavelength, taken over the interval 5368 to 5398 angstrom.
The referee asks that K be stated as 2.13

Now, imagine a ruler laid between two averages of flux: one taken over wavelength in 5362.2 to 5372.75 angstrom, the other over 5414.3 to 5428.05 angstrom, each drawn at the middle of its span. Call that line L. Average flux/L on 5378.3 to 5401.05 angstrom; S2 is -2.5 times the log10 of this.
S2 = 0.043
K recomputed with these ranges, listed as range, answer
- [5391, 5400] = 2.04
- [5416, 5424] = 2.18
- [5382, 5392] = 2.12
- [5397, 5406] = 2.04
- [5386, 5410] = 2.07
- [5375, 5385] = 2.19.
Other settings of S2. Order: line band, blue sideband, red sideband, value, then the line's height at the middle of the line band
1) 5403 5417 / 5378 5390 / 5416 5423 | 0.02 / 2.17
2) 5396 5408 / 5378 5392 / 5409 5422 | 0.05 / 2.15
